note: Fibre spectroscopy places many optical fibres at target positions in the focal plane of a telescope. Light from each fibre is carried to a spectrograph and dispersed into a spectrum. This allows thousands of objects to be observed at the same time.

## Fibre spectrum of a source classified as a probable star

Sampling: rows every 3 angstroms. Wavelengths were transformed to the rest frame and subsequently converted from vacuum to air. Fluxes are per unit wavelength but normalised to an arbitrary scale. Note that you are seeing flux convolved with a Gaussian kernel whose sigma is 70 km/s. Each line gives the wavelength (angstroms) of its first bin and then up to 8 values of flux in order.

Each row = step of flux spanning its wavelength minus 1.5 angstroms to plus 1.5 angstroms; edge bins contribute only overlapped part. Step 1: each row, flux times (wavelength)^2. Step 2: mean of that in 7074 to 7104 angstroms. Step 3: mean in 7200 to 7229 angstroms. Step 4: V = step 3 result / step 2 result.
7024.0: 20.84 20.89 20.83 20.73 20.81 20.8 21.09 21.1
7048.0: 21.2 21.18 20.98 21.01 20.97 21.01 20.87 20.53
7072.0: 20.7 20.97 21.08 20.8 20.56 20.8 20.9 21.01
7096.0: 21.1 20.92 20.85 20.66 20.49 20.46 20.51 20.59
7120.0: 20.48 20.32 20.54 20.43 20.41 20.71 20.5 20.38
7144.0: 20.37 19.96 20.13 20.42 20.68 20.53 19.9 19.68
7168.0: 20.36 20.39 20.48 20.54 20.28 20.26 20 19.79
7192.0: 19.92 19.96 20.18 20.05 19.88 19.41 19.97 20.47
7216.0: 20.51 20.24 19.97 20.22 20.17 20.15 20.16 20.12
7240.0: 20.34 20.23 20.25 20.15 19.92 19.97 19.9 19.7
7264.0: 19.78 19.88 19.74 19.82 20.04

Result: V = 1.0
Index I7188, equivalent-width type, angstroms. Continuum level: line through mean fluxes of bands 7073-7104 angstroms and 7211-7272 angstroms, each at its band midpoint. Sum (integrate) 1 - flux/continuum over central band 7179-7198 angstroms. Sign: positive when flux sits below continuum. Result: 0.3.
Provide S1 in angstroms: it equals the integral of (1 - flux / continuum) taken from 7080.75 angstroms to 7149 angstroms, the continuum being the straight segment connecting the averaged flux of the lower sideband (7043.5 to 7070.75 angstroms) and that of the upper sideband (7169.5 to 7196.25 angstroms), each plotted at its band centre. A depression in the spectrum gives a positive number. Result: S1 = 0.08 angstroms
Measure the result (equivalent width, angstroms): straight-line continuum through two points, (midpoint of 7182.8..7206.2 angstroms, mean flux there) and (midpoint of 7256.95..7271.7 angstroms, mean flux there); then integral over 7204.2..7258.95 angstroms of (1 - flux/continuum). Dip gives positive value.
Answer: -0.7 angstroms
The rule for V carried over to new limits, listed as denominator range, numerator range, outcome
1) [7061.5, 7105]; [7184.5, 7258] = 1.00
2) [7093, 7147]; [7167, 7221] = 1.00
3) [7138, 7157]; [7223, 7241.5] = 1.02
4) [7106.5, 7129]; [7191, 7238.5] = 1.01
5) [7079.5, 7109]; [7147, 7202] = 0.99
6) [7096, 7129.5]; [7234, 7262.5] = 1.01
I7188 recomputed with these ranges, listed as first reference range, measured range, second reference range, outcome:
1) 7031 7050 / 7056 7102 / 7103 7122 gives -0.3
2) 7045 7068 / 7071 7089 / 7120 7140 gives 0.0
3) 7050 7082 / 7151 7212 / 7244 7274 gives 0.5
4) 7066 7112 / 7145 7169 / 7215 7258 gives 0.3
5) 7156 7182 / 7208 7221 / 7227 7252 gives 0.0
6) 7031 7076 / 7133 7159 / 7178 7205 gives -0.1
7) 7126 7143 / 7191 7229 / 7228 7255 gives 0.3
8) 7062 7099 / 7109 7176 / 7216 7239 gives 0.6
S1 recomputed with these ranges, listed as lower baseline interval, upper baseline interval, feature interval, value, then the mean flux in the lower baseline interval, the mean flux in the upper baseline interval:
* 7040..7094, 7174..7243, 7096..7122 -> 0.1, 20.9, 20.1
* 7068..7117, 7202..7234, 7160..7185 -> 0.1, 20.8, 20.1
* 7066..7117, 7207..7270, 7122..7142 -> 0.1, 20.8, 20.1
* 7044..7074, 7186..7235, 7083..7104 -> -0.1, 21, 20.1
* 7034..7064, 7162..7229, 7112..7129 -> 0.1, 21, 20.1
